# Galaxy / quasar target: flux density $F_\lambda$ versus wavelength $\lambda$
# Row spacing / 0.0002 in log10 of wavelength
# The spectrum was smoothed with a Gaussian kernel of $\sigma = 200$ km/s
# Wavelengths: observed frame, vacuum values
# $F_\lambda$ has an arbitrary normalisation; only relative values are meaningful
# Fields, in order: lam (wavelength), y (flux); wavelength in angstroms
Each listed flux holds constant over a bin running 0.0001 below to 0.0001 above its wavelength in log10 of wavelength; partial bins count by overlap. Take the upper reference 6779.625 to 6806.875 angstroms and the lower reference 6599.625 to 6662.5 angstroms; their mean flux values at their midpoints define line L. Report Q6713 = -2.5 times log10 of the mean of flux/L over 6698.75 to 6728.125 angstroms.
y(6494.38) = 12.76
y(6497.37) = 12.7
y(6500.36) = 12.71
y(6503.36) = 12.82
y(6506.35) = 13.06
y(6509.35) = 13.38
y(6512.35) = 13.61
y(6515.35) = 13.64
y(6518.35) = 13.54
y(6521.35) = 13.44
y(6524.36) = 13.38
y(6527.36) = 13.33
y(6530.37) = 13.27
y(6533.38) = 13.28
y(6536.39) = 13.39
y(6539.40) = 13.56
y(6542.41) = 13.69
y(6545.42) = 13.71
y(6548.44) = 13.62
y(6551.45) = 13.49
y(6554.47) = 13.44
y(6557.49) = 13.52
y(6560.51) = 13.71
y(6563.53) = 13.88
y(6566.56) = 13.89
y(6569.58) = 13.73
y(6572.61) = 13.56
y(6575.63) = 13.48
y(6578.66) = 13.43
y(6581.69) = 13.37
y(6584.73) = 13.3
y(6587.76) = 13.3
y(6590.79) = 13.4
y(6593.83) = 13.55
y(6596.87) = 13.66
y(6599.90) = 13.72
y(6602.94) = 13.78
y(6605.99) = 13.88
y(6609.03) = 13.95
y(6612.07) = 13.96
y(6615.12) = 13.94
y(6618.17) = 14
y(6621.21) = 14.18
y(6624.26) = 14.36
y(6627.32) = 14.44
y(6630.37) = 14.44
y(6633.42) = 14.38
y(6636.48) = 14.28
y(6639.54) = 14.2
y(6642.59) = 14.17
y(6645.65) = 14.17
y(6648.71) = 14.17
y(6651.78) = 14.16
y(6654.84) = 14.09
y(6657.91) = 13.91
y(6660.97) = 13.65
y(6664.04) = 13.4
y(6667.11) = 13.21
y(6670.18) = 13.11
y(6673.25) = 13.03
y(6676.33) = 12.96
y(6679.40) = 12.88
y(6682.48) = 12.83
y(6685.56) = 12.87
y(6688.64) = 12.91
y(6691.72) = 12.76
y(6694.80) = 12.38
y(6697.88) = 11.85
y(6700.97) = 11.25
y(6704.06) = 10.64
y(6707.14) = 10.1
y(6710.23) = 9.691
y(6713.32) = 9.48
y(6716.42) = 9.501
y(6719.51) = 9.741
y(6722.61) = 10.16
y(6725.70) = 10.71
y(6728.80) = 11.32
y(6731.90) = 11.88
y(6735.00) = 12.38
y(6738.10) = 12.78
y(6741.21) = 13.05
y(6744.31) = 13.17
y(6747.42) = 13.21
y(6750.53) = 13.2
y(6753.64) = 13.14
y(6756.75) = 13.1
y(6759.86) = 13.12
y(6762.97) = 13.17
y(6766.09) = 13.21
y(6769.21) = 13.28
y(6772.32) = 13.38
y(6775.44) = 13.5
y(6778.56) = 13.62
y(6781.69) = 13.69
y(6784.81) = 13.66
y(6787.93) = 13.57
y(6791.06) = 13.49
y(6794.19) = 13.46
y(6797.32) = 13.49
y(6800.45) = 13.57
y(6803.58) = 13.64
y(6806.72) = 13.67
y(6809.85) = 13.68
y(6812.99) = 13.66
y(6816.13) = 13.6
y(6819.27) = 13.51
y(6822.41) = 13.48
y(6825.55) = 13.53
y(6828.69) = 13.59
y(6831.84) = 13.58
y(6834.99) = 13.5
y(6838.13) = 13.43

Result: 0.329 mag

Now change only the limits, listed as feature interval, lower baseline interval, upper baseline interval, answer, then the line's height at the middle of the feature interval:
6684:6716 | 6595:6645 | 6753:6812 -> 0.21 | 13.8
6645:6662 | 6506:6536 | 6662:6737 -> -0.16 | 12.2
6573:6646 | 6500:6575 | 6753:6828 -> -0.03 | 13.5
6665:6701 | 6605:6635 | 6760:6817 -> 0.10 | 13.9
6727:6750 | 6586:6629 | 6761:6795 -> 0.08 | 13.5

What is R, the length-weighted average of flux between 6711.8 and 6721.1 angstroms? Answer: 9.57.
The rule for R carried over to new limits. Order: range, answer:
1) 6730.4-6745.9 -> 12.7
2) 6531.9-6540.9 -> 13.4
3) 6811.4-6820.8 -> 13.6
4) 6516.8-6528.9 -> 13.4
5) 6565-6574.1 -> 13.7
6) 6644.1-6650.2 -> 14.2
